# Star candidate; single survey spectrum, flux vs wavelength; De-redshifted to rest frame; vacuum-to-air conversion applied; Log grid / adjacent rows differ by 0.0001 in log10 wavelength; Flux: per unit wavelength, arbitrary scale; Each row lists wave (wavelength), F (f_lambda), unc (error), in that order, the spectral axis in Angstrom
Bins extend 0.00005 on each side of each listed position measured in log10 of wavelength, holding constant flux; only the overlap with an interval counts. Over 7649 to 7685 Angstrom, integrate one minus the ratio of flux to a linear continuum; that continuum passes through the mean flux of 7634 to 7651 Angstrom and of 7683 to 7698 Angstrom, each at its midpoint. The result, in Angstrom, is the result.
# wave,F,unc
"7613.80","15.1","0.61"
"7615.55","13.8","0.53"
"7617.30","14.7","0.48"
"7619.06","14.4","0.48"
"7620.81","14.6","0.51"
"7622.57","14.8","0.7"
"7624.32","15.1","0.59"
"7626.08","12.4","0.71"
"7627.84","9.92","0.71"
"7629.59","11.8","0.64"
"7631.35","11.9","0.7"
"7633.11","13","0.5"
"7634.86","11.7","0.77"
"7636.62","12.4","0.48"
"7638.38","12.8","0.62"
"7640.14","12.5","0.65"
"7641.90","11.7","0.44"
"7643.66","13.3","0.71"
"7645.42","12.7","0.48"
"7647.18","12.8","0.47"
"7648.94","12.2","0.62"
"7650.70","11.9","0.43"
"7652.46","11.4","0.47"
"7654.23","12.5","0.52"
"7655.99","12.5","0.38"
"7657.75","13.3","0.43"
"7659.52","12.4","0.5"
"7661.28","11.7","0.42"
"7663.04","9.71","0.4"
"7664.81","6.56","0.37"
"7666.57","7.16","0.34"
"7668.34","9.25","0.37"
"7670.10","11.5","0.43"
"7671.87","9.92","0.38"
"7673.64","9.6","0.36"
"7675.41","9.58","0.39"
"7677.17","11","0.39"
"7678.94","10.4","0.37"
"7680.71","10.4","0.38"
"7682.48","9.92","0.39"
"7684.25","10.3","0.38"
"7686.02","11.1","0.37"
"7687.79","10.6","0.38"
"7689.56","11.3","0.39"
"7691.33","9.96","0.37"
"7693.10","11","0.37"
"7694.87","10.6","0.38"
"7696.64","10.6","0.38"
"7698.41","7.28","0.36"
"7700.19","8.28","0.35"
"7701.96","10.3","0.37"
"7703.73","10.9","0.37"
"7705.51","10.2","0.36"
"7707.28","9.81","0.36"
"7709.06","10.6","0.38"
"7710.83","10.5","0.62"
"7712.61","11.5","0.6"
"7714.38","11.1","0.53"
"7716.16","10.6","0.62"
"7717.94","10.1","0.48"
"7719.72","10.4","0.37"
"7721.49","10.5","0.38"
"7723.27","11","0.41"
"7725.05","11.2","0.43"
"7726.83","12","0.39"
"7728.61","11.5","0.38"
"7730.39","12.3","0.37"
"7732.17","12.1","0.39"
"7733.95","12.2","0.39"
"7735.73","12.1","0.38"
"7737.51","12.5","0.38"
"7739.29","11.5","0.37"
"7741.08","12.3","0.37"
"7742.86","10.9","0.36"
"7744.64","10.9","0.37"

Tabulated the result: 2.8 Angstrom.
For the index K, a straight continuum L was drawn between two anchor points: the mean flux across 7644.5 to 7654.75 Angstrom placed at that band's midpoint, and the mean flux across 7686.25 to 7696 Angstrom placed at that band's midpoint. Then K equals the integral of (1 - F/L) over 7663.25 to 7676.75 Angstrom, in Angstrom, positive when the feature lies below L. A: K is 2.7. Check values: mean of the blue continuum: 12.2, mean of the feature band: 9.18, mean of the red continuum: 10.7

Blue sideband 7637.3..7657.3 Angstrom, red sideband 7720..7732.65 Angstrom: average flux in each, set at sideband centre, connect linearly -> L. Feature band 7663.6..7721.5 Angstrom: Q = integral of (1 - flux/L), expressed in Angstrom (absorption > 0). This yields 8.6 Angstrom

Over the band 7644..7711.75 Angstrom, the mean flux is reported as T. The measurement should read 10.6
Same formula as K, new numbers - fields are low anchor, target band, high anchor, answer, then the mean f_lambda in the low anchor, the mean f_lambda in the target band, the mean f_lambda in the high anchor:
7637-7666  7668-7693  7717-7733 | 2.6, 11.8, 10.4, 11.2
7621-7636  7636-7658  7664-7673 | -3.1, 12.7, 12.4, 8.92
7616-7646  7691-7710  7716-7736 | 2.9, 12.9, 9.96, 11.3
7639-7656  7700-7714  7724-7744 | 1.9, 12.3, 10.4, 11.9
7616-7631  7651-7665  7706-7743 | 1.3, 13.4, 11.5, 11.3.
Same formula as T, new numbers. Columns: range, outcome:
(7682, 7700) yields 10.2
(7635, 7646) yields 12.5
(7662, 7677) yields 9.28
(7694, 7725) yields 10.3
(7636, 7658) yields 12.4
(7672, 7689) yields 10.3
